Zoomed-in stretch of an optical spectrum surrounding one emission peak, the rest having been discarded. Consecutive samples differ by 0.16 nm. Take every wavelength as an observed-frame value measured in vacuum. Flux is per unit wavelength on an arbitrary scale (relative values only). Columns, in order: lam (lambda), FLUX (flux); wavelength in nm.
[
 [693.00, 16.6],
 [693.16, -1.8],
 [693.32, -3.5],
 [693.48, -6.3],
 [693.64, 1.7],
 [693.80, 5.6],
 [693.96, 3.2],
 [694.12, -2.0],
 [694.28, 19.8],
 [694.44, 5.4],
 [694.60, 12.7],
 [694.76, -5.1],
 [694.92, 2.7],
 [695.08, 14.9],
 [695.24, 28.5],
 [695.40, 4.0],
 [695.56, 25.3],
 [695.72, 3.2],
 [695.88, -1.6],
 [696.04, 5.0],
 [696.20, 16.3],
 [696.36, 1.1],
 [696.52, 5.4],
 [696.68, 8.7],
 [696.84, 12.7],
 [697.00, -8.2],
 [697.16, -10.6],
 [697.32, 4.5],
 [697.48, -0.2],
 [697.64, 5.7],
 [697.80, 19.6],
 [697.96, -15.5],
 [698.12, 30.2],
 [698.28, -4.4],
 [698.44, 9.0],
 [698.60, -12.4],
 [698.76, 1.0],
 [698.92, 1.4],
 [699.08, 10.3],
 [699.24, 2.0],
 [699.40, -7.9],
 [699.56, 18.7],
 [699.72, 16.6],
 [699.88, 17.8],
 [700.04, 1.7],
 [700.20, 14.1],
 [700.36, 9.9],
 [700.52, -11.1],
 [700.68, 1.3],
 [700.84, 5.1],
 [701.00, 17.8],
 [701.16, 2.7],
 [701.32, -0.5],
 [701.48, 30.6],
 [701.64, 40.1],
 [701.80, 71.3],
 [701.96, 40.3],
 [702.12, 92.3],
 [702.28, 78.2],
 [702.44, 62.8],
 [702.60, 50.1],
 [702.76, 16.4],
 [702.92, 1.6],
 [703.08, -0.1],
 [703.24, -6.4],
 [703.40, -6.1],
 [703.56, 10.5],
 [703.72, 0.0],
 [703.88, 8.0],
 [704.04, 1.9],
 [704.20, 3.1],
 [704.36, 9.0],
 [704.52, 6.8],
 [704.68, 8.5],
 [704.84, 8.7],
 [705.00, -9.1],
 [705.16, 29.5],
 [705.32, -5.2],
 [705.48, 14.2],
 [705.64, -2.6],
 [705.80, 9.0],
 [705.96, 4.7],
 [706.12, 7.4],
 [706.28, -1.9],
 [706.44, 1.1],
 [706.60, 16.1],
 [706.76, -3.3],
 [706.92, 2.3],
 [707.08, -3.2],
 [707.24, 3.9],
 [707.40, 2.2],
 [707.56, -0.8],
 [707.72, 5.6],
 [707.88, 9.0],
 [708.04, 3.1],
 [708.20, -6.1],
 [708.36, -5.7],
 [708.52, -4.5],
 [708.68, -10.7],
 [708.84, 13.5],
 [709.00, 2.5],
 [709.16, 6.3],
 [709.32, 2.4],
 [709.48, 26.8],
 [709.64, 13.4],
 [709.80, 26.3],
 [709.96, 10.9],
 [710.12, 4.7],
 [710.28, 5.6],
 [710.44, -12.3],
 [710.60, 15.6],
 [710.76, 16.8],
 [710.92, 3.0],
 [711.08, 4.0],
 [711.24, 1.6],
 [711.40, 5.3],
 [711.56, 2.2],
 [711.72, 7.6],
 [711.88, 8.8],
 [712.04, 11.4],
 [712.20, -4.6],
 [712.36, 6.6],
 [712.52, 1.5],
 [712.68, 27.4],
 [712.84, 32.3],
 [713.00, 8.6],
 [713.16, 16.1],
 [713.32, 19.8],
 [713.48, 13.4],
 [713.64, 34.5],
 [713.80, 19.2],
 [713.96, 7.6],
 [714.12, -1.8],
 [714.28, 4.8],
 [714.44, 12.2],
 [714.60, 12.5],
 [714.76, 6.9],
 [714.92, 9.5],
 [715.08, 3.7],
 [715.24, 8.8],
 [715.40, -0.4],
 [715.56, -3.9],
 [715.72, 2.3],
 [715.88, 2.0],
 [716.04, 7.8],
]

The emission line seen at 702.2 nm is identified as [O II] 3727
